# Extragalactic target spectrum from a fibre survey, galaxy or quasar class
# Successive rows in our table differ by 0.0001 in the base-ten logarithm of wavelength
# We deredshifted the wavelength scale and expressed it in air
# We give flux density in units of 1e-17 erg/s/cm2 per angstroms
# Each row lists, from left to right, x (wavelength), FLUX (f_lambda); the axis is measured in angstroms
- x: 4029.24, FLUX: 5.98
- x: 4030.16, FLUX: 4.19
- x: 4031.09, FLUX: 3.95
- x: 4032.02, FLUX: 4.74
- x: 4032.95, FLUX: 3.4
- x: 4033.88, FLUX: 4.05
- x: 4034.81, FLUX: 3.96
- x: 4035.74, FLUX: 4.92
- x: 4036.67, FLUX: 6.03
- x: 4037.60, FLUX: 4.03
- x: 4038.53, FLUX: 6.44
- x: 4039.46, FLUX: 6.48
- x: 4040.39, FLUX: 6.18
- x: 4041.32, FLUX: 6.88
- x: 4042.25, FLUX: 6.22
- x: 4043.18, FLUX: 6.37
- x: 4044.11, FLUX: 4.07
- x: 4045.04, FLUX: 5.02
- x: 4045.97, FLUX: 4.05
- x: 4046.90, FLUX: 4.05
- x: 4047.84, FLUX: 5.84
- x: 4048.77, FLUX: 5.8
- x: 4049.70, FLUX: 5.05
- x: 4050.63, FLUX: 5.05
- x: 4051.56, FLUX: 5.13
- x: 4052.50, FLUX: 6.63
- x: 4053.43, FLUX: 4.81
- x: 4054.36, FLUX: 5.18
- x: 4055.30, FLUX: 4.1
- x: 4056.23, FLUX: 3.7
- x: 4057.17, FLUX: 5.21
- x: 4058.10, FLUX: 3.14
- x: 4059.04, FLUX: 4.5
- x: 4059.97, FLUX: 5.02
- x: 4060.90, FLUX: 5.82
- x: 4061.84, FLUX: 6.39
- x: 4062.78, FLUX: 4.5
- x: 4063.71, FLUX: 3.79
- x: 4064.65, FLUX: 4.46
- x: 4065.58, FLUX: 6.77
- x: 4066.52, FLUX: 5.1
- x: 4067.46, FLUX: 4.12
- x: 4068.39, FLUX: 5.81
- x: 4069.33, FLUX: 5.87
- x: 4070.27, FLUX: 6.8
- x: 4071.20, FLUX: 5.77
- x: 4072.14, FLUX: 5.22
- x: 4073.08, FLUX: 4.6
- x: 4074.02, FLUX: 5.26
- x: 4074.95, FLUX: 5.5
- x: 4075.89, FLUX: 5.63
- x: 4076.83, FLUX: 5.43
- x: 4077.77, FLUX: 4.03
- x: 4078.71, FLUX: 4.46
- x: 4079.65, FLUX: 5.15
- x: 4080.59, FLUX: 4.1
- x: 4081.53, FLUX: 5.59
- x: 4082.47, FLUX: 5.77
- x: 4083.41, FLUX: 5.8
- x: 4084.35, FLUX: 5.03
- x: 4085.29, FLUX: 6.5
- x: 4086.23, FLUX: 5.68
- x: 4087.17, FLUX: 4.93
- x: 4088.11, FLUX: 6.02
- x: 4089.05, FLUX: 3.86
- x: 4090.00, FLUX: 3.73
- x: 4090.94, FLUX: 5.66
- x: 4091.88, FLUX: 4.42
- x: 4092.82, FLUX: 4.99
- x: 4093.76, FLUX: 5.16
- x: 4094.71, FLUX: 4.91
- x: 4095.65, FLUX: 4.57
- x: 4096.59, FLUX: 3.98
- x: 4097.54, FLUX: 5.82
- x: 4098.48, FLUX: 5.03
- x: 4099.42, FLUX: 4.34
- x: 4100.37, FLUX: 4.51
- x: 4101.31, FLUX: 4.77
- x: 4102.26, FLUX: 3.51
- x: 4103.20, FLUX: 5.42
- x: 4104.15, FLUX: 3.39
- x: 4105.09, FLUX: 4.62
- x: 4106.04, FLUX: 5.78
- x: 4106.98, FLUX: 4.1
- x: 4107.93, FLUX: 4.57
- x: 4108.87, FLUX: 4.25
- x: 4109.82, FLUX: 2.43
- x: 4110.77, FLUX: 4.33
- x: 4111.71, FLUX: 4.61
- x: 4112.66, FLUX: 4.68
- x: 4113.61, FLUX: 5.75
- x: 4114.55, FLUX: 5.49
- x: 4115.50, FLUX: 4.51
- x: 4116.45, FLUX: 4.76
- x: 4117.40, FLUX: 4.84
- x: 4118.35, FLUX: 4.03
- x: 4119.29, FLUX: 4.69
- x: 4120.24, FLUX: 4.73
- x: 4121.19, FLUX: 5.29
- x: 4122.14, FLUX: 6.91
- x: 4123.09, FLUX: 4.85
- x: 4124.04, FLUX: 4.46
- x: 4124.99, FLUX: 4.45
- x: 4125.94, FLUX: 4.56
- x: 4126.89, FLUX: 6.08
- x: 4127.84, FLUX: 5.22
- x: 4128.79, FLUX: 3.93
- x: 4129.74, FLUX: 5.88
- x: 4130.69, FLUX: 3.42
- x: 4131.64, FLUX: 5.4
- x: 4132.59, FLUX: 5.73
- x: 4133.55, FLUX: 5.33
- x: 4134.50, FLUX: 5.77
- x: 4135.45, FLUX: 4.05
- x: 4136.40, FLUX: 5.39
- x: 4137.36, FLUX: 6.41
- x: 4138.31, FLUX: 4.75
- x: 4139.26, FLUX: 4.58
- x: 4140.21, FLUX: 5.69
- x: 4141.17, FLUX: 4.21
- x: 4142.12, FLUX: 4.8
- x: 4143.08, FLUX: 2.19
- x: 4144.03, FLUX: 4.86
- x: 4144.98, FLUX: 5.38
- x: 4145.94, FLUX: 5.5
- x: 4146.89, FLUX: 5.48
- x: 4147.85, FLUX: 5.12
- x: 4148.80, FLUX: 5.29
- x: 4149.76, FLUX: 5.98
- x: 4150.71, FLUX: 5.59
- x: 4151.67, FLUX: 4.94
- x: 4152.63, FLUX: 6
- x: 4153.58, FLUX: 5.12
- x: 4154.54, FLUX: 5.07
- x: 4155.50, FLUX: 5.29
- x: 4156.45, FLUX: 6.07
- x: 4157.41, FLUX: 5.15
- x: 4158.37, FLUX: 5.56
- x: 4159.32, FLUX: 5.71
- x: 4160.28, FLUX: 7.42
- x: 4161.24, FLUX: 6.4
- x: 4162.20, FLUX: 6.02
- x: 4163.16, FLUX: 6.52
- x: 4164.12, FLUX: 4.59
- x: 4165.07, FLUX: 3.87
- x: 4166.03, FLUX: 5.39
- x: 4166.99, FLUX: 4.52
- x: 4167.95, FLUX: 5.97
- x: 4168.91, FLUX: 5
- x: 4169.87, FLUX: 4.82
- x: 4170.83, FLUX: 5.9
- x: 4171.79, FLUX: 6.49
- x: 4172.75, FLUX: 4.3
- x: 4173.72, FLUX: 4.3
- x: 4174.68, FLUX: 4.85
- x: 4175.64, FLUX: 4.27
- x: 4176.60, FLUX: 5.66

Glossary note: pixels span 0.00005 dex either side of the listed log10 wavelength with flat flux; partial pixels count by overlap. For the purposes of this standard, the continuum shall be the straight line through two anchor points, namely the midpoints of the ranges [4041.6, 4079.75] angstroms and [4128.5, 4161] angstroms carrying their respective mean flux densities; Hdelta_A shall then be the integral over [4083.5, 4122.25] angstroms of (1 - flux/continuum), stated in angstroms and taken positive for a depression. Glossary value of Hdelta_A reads 2.9 angstroms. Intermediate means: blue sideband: 5.12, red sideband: 5.22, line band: 4.79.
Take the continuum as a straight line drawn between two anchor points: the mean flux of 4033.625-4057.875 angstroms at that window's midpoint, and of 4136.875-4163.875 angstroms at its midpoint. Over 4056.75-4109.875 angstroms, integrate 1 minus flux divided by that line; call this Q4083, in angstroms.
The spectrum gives 3.1 angstroms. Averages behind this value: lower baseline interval 5.19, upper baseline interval 5.39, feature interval 4.96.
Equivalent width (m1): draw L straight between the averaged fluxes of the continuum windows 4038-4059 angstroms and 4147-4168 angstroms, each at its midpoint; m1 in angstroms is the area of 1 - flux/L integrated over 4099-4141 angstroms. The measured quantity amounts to 4.63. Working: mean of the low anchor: 5.23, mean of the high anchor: 5.52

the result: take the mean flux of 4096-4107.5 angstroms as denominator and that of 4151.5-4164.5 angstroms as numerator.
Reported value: 1.24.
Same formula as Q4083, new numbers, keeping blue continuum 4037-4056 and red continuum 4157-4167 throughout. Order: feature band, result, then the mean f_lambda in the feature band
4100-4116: 2.9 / 4.51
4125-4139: 1.1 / 5.11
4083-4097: 1.1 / 5.02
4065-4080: 0.2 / 5.34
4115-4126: 1.3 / 4.85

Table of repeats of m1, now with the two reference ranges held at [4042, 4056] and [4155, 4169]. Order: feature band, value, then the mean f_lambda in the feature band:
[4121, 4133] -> 0.8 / 5.08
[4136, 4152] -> 1.3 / 5.07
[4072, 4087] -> 0.0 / 5.23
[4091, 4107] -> 1.9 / 4.71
